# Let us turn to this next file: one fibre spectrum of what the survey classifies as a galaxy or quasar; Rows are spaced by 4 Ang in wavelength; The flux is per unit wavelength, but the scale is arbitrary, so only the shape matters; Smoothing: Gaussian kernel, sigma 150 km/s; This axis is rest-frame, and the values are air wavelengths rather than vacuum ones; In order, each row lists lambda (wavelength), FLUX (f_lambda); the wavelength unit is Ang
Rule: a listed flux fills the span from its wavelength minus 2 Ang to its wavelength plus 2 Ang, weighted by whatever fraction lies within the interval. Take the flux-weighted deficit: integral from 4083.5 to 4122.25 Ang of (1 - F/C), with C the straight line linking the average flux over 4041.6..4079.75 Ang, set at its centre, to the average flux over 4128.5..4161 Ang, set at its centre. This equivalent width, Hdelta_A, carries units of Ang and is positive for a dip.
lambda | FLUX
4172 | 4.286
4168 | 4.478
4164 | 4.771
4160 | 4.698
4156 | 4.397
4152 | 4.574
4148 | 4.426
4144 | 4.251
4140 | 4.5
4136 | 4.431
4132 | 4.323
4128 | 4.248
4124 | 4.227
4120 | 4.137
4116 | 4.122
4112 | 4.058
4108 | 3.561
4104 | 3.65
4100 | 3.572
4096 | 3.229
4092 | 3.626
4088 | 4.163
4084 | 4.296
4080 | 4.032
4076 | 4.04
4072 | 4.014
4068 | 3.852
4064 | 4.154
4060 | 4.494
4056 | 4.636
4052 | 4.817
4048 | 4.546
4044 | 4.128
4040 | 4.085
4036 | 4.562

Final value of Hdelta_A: 4.7 Ang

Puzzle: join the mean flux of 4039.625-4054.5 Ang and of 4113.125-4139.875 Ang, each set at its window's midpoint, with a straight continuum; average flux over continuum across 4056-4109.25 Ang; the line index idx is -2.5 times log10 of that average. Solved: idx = 0.11 mag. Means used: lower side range 4.44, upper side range 4.26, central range 3.93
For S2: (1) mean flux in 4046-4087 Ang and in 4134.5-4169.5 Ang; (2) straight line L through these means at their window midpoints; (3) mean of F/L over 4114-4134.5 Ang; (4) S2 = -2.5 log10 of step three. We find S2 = 0.05 mag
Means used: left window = 4.29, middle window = 4.22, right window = 4.5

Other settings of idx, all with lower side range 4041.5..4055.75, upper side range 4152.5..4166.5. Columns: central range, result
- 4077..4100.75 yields 0.181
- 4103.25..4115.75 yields 0.193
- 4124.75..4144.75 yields 0.058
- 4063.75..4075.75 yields 0.136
